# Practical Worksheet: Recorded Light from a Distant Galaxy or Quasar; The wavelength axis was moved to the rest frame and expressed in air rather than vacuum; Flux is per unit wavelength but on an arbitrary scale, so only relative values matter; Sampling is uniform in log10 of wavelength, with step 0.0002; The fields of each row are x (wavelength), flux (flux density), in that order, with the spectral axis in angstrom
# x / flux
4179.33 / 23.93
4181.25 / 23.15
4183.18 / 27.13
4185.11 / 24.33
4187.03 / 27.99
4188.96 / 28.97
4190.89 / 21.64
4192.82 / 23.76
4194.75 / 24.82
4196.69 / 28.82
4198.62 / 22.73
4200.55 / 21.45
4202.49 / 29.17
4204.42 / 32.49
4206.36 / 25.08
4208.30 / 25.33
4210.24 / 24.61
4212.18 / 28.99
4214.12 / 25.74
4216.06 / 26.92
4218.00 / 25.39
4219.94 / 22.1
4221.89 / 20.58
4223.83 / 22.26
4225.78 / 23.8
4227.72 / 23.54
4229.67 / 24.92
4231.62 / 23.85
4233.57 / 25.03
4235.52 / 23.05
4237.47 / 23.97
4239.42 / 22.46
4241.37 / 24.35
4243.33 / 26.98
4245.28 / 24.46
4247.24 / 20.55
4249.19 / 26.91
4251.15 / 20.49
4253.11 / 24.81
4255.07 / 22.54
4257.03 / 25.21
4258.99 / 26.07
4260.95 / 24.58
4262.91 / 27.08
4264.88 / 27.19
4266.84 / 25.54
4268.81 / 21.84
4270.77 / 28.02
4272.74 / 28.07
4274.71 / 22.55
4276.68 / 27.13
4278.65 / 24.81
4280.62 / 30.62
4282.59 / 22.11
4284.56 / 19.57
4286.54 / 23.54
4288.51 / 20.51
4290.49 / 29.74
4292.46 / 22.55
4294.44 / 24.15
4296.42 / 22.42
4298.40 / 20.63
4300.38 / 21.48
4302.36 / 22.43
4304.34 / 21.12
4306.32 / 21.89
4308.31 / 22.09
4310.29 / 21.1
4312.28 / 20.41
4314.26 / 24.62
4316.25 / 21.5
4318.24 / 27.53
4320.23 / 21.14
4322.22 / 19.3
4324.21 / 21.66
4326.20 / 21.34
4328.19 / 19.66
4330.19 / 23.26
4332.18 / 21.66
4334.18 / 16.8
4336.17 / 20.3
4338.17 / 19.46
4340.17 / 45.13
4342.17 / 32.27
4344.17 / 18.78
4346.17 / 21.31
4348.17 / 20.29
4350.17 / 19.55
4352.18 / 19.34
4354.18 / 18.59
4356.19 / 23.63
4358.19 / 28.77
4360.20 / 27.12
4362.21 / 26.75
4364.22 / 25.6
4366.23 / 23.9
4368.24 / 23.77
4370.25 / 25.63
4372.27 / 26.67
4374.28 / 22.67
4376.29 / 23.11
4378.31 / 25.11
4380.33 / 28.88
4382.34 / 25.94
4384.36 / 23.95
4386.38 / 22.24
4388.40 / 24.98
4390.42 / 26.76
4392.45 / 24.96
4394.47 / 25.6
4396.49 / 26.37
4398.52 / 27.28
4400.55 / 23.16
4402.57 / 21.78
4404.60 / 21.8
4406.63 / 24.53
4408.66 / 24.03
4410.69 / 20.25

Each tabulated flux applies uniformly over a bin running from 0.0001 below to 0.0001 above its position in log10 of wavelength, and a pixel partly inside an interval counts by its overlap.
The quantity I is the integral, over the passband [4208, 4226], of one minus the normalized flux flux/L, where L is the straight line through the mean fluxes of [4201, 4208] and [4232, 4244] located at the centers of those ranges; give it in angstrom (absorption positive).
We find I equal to 1.4 angstrom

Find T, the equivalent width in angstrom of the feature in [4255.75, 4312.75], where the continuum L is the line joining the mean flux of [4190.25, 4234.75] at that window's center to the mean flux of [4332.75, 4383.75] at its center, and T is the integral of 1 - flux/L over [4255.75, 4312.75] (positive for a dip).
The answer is 1.6 angstrom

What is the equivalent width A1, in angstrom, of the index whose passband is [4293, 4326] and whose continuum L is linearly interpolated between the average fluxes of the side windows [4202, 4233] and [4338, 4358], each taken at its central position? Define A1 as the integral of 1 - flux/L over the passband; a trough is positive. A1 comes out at 3.3 angstrom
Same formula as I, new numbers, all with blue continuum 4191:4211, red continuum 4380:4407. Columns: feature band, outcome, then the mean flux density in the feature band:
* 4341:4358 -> 1.8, 22.3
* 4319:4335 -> 2.8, 20.7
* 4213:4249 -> 2.2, 24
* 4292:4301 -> 1.1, 22.2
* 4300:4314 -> 2.0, 21.7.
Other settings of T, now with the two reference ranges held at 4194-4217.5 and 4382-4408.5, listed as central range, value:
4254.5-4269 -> 0.31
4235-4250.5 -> 1.15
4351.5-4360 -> 0.60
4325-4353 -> 2.50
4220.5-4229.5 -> 1.17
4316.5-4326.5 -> 1.20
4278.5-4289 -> 0.83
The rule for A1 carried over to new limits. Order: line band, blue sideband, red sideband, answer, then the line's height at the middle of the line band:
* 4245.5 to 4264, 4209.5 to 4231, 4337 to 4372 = 0.17 angstrom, 24.5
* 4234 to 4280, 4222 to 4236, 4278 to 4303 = -2.45 angstrom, 23.5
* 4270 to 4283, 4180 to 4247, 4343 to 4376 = -1.12 angstrom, 24.2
